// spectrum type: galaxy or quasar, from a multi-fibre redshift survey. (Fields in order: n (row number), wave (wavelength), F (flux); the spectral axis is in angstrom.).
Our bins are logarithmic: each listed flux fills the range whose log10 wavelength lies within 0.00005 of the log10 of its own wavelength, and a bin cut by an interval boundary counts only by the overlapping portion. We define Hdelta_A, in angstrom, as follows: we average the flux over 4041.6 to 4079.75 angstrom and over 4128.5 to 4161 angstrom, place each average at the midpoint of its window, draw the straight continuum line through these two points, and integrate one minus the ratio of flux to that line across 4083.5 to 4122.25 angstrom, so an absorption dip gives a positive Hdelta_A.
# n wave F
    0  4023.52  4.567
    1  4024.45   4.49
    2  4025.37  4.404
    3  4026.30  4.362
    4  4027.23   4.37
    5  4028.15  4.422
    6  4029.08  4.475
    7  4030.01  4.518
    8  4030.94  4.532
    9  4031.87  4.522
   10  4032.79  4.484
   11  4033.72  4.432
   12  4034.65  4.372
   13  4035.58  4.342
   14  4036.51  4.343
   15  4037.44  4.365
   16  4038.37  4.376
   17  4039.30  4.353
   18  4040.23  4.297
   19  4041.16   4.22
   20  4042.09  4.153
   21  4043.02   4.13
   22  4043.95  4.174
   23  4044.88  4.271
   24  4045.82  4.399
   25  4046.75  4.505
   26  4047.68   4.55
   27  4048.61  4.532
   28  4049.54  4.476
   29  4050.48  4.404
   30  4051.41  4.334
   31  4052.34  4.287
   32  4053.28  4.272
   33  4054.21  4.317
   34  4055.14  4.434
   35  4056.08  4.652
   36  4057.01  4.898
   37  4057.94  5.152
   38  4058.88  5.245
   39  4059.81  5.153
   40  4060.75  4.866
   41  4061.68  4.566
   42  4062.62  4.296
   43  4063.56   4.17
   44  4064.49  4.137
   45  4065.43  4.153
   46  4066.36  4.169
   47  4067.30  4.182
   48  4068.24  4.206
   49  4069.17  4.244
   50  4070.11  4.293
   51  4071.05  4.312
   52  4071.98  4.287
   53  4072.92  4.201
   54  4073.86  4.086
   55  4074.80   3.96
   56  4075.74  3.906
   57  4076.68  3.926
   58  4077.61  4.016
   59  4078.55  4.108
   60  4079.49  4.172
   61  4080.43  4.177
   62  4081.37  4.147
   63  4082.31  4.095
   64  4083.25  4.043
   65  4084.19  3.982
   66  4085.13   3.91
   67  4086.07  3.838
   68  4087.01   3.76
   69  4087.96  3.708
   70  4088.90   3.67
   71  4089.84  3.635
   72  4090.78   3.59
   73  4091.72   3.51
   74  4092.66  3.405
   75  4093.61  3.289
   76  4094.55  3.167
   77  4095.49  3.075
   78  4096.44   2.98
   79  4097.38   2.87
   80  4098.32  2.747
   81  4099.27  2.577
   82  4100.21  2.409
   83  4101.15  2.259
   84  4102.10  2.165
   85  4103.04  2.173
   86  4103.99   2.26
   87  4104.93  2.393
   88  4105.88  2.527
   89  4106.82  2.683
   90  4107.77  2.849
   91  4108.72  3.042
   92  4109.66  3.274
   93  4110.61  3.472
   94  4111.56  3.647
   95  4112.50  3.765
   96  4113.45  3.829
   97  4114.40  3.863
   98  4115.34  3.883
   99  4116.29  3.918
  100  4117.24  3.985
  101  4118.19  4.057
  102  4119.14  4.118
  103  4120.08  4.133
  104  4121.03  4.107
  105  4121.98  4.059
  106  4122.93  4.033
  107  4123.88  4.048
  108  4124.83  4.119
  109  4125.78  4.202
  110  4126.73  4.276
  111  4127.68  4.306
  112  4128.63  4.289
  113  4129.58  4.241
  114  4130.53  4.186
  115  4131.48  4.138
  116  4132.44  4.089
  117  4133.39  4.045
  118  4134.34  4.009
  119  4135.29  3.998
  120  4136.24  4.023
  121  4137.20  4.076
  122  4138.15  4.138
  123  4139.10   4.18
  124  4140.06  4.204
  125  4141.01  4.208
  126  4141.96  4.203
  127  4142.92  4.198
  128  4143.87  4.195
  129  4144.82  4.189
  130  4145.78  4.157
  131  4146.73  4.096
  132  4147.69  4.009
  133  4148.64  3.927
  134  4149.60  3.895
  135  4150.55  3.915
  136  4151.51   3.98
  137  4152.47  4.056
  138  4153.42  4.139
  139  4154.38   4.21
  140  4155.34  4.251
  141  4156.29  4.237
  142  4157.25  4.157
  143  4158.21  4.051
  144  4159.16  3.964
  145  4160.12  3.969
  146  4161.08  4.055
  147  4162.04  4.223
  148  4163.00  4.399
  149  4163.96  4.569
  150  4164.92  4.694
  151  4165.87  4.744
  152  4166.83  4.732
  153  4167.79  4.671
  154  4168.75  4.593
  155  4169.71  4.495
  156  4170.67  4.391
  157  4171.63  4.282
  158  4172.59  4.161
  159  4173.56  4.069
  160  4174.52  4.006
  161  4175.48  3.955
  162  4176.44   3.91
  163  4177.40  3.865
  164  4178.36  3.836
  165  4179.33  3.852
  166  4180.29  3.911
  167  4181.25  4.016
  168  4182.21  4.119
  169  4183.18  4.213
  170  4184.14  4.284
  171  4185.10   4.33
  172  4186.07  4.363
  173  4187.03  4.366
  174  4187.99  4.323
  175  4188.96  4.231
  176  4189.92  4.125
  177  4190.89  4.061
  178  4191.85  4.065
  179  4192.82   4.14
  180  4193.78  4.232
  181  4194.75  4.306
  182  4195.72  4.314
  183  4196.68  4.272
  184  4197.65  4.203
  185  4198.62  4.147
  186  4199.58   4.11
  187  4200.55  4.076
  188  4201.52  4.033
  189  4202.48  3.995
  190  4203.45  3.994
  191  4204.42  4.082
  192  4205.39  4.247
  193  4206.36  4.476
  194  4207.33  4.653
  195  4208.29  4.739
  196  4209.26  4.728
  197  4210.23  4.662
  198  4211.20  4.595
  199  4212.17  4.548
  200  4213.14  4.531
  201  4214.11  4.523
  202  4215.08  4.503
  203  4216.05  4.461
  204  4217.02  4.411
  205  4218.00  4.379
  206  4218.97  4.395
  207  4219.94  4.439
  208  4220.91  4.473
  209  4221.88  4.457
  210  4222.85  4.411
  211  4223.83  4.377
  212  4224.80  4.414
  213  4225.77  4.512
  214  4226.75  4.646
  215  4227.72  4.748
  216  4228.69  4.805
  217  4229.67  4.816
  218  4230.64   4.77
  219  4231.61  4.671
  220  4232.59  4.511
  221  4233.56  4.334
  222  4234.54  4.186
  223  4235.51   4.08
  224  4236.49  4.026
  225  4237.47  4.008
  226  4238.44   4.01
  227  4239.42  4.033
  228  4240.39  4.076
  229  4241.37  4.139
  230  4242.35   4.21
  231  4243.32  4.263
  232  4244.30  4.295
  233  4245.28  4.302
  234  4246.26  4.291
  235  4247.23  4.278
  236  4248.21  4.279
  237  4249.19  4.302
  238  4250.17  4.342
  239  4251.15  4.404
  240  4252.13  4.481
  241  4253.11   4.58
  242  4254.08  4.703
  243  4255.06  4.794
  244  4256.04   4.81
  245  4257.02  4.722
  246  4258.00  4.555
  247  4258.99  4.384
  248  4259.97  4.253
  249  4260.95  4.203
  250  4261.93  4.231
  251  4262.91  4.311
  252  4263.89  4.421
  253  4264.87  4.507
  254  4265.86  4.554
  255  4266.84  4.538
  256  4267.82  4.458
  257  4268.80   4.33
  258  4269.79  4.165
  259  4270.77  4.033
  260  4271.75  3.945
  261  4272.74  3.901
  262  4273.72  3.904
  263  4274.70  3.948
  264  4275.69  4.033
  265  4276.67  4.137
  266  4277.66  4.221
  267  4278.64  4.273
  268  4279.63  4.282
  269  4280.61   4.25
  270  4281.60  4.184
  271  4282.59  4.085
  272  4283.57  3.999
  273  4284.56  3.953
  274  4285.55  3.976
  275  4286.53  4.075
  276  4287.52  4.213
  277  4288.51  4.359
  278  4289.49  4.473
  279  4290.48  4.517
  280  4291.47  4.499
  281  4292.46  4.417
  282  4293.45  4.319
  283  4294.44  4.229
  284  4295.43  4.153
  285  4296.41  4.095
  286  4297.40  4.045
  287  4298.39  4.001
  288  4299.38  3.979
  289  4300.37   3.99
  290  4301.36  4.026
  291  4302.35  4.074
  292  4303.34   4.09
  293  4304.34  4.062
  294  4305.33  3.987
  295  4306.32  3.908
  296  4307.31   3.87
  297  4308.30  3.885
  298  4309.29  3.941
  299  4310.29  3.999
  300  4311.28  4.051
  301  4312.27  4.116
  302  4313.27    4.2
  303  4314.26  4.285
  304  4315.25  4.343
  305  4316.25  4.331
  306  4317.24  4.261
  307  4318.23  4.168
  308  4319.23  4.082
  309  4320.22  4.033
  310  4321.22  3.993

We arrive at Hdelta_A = 8.2 angstrom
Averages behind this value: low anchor 4.36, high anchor 4.1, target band 3.33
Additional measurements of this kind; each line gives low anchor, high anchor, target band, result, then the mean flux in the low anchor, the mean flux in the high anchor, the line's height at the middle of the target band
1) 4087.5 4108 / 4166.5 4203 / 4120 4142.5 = -4.9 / 2.91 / 4.18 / 3.4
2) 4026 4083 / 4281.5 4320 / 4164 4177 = -0.3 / 4.36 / 4.13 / 4.25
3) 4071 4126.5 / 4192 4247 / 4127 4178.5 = -3.5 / 3.56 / 4.36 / 3.92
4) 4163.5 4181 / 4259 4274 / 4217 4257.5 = -1.4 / 4.26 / 4.26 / 4.26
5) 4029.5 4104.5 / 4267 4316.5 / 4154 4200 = -1.7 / 4.01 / 4.13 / 4.07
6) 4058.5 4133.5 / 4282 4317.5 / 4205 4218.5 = -1.9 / 3.77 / 4.13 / 3.97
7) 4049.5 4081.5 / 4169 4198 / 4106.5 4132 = 2.3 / 4.35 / 4.16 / 4.26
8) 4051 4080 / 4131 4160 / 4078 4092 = 1.3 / 4.35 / 4.1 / 4.29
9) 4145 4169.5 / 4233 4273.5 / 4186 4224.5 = -0.6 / 4.23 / 4.31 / 4.27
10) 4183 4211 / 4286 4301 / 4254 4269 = -0.9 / 4.27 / 4.22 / 4.24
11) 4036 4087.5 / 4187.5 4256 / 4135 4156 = 1.1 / 4.3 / 4.36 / 4.33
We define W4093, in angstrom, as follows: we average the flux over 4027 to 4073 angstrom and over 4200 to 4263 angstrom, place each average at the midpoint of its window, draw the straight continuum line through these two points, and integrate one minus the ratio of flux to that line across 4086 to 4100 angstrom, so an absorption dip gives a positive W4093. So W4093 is 3.6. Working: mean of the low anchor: 4.42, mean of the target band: 3.29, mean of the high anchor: 4.4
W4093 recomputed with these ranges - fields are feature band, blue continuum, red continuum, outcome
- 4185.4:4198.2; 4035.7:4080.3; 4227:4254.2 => 0.4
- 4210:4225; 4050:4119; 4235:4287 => -1.2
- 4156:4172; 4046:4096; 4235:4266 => -0.4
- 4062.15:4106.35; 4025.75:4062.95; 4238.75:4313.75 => 8.3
